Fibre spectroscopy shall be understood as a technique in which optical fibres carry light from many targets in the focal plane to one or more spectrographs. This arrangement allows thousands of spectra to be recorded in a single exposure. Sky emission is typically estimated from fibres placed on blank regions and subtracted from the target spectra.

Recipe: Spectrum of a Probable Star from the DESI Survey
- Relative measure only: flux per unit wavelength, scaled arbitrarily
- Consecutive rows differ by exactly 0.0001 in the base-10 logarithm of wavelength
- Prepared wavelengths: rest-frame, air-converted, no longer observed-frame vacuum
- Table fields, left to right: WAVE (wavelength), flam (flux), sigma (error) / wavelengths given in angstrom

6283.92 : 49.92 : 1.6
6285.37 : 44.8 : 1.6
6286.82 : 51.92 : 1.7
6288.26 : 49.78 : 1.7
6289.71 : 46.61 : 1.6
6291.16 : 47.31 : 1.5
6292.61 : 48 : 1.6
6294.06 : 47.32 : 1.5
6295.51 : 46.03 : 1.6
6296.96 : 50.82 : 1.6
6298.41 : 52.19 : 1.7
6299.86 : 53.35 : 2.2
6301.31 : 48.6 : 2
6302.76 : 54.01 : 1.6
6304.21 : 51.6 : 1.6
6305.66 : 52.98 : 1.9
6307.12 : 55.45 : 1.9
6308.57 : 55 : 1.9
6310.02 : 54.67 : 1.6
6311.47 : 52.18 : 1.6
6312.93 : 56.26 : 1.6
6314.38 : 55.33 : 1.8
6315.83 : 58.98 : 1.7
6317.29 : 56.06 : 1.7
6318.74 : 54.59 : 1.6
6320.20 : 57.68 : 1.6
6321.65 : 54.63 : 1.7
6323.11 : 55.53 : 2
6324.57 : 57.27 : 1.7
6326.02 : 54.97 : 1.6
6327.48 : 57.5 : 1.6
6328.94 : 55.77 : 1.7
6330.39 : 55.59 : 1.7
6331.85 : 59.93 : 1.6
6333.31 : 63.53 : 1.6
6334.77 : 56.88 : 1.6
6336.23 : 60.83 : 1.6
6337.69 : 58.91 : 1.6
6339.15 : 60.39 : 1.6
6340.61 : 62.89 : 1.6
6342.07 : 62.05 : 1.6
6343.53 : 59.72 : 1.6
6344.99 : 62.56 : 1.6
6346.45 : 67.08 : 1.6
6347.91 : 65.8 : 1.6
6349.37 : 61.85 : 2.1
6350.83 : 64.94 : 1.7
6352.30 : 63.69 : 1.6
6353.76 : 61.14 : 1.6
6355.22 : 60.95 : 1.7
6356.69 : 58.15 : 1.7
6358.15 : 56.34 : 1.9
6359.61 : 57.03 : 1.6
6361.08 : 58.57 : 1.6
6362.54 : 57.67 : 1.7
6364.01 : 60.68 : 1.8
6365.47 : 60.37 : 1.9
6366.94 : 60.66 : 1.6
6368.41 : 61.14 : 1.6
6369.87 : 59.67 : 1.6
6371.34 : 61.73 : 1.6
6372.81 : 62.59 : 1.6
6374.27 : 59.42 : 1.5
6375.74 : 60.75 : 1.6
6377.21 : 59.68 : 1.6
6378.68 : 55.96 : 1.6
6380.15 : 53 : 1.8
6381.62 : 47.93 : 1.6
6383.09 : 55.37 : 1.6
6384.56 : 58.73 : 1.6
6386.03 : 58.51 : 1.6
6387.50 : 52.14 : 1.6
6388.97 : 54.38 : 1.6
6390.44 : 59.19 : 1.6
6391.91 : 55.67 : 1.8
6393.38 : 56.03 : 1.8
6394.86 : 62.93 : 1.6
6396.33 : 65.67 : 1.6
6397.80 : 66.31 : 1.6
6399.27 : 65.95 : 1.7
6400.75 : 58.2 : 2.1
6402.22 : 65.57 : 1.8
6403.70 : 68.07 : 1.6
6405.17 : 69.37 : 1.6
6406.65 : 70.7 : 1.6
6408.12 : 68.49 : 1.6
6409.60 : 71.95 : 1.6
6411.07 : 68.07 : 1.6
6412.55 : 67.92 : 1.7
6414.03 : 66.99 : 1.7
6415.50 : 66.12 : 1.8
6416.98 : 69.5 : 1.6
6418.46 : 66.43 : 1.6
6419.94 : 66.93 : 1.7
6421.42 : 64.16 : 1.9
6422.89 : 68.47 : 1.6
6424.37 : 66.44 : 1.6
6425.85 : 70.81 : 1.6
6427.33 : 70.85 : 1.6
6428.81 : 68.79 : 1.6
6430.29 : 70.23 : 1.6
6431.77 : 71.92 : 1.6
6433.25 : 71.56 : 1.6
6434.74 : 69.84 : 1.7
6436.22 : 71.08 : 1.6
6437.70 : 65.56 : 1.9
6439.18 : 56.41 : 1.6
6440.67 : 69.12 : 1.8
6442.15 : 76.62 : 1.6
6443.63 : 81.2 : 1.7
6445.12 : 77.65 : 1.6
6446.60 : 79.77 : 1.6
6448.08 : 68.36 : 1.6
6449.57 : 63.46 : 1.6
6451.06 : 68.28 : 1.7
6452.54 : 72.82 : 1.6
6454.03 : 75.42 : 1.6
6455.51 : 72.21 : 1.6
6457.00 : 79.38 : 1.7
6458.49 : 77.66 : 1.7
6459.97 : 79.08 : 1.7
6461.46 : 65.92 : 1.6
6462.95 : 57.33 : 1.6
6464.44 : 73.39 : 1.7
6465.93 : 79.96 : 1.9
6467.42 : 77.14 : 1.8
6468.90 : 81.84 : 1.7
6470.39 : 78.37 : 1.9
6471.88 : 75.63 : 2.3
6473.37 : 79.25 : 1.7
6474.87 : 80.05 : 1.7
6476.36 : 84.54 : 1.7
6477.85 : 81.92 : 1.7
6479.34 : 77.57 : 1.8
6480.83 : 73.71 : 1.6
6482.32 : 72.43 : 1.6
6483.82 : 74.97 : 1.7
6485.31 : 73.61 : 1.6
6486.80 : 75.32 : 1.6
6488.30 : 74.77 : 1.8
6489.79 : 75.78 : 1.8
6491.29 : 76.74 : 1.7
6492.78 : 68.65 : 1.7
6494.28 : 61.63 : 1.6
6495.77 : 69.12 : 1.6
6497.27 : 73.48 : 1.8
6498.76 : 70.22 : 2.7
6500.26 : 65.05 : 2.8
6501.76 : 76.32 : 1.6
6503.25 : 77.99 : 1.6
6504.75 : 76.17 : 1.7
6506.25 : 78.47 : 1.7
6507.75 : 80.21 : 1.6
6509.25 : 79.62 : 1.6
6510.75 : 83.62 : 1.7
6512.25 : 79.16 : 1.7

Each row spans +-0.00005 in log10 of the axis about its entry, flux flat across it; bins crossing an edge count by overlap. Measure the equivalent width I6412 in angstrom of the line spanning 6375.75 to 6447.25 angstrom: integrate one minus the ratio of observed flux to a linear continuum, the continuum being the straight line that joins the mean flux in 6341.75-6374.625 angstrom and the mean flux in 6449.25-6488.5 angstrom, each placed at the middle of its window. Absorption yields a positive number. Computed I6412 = 2.70 angstrom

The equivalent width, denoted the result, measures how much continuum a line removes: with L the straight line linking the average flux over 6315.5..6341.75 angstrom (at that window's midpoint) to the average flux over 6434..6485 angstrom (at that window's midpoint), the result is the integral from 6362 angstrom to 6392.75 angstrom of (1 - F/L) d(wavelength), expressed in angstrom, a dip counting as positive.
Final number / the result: 2.9 angstrom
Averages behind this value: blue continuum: 57.9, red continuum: 74.1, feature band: 57.9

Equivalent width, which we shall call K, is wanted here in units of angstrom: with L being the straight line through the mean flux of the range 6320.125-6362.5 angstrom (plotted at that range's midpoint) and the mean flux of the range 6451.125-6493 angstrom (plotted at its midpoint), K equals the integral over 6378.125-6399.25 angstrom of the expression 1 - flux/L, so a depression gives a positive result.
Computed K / 2.6 angstrom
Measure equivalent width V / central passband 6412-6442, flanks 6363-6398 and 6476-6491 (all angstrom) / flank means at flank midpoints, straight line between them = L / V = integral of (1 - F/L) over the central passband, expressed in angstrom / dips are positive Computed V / -0.7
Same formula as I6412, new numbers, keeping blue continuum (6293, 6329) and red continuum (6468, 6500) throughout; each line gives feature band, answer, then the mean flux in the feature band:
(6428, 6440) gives 0.1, 68.2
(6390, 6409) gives 0.2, 64.1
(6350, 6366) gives -0.1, 60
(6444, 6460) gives -0.6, 74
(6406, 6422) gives -0.4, 67.9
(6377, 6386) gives 1.1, 55.1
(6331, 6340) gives -0.5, 60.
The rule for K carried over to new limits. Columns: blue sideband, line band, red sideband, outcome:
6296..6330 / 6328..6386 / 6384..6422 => -0.6 angstrom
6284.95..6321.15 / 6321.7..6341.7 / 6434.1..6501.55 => -0.9 angstrom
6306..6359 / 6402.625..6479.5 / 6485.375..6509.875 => -3.7 angstrom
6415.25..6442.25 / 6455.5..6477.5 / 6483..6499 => -1.8 angstrom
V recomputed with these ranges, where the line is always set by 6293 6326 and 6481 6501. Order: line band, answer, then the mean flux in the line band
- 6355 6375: -0.1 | 59.6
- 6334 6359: -1.8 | 61.4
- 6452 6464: -0.7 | 72.5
